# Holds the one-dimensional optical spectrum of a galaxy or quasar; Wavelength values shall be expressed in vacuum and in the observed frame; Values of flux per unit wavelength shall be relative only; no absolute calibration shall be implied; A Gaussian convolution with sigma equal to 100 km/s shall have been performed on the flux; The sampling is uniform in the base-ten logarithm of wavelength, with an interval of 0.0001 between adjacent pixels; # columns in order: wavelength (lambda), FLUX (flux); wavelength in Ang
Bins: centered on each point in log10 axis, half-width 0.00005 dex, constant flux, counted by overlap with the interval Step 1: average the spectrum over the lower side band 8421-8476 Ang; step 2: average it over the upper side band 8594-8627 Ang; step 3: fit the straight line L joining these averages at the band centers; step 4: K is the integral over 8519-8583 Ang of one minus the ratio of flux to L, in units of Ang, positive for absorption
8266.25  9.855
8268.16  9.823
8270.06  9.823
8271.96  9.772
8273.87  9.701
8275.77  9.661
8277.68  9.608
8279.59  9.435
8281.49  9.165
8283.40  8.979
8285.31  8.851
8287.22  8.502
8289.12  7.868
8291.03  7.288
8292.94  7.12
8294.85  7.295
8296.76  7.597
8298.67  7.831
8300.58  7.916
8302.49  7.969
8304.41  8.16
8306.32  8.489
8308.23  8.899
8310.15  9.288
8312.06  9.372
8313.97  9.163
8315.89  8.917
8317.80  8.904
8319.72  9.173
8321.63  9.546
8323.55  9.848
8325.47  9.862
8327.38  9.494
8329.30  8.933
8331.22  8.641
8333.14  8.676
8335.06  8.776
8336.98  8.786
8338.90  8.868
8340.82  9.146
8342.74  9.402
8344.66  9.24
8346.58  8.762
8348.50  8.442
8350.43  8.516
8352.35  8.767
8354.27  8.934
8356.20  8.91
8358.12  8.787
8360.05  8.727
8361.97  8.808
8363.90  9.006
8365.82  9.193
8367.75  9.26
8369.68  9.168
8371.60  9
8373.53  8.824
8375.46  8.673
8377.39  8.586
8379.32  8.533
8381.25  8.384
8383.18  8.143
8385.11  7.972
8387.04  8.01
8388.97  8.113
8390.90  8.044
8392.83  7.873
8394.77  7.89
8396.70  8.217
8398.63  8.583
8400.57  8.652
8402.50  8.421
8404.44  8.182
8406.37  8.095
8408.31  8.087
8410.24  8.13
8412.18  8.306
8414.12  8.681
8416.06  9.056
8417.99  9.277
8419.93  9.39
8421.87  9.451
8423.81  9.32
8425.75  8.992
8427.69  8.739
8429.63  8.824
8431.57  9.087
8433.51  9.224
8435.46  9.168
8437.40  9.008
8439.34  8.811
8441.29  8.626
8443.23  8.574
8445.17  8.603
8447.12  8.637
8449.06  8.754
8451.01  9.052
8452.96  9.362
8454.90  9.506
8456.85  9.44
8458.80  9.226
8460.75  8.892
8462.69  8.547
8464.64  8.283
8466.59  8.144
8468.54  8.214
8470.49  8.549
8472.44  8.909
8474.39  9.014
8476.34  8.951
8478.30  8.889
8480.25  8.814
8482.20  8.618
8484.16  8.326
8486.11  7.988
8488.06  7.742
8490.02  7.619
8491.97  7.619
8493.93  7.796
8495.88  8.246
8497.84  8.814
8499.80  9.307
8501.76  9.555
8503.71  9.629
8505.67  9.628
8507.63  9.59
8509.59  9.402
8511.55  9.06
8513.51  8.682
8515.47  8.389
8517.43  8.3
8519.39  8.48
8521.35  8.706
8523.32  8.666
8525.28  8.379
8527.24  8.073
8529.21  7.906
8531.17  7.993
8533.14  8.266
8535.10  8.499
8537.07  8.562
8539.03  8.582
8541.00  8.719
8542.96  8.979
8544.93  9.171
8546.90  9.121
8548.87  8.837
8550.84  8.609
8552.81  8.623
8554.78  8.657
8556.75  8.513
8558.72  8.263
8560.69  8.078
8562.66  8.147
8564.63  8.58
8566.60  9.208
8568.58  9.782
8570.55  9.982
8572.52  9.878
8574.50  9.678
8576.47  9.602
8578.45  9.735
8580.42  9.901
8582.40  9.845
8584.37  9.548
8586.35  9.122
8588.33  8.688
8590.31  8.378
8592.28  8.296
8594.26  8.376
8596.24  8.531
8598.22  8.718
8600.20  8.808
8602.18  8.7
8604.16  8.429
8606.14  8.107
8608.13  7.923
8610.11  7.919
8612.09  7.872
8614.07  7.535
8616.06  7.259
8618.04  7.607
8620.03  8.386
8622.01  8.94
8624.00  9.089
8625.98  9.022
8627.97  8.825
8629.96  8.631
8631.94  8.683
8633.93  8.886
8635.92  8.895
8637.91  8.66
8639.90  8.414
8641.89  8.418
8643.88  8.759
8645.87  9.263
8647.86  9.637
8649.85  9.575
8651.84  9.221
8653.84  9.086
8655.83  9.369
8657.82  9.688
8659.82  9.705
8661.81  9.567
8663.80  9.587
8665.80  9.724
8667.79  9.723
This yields -2.5 Ang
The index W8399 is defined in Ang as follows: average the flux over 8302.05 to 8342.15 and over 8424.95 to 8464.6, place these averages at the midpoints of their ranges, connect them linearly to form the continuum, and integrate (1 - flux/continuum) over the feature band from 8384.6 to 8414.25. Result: 2.6 Ang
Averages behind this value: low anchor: 9.01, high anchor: 8.94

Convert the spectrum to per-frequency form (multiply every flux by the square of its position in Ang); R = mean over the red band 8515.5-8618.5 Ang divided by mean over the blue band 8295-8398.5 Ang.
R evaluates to 1.0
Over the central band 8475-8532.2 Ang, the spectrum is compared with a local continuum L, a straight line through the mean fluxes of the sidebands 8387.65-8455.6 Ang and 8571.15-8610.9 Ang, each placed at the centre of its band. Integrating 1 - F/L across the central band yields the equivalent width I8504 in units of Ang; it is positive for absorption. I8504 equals 1.39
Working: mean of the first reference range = 8.7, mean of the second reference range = 8.92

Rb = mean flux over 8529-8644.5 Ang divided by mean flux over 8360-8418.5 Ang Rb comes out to 1.02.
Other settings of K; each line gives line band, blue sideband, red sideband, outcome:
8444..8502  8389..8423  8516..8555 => -0.8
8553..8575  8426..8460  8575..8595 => 0.5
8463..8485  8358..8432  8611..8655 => 0.1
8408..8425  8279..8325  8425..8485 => -0.2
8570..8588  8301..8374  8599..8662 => -1.9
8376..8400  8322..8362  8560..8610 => 2.0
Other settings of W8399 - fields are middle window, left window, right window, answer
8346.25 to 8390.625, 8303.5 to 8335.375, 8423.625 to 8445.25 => 1.7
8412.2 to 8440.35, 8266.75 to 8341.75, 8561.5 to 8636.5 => -0.7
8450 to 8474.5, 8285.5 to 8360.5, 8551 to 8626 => -0.4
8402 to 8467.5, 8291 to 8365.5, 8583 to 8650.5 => -1.0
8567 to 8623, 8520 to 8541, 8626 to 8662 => -0.1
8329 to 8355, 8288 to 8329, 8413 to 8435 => -0.4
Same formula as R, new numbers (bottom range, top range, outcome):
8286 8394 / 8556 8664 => 1.09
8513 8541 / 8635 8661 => 1.12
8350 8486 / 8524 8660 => 1.05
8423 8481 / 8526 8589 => 1.03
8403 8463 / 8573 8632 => 1.02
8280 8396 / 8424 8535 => 1.04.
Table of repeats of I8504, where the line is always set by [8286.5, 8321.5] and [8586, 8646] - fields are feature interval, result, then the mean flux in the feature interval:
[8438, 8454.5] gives -0.8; 8.83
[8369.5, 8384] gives -0.5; 8.64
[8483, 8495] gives 0.8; 7.86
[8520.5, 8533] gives 0.2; 8.28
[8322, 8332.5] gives -1.2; 9.34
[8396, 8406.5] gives 0.0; 8.38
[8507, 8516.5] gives -0.6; 9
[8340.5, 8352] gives -0.7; 8.9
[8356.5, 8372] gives -1.1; 8.99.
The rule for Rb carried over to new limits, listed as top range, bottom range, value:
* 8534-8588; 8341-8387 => 1.03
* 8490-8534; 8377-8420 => 1.03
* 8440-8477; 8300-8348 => 0.98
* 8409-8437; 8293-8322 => 1.05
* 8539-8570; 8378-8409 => 1.07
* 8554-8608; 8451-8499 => 1.04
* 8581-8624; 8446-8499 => 0.98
